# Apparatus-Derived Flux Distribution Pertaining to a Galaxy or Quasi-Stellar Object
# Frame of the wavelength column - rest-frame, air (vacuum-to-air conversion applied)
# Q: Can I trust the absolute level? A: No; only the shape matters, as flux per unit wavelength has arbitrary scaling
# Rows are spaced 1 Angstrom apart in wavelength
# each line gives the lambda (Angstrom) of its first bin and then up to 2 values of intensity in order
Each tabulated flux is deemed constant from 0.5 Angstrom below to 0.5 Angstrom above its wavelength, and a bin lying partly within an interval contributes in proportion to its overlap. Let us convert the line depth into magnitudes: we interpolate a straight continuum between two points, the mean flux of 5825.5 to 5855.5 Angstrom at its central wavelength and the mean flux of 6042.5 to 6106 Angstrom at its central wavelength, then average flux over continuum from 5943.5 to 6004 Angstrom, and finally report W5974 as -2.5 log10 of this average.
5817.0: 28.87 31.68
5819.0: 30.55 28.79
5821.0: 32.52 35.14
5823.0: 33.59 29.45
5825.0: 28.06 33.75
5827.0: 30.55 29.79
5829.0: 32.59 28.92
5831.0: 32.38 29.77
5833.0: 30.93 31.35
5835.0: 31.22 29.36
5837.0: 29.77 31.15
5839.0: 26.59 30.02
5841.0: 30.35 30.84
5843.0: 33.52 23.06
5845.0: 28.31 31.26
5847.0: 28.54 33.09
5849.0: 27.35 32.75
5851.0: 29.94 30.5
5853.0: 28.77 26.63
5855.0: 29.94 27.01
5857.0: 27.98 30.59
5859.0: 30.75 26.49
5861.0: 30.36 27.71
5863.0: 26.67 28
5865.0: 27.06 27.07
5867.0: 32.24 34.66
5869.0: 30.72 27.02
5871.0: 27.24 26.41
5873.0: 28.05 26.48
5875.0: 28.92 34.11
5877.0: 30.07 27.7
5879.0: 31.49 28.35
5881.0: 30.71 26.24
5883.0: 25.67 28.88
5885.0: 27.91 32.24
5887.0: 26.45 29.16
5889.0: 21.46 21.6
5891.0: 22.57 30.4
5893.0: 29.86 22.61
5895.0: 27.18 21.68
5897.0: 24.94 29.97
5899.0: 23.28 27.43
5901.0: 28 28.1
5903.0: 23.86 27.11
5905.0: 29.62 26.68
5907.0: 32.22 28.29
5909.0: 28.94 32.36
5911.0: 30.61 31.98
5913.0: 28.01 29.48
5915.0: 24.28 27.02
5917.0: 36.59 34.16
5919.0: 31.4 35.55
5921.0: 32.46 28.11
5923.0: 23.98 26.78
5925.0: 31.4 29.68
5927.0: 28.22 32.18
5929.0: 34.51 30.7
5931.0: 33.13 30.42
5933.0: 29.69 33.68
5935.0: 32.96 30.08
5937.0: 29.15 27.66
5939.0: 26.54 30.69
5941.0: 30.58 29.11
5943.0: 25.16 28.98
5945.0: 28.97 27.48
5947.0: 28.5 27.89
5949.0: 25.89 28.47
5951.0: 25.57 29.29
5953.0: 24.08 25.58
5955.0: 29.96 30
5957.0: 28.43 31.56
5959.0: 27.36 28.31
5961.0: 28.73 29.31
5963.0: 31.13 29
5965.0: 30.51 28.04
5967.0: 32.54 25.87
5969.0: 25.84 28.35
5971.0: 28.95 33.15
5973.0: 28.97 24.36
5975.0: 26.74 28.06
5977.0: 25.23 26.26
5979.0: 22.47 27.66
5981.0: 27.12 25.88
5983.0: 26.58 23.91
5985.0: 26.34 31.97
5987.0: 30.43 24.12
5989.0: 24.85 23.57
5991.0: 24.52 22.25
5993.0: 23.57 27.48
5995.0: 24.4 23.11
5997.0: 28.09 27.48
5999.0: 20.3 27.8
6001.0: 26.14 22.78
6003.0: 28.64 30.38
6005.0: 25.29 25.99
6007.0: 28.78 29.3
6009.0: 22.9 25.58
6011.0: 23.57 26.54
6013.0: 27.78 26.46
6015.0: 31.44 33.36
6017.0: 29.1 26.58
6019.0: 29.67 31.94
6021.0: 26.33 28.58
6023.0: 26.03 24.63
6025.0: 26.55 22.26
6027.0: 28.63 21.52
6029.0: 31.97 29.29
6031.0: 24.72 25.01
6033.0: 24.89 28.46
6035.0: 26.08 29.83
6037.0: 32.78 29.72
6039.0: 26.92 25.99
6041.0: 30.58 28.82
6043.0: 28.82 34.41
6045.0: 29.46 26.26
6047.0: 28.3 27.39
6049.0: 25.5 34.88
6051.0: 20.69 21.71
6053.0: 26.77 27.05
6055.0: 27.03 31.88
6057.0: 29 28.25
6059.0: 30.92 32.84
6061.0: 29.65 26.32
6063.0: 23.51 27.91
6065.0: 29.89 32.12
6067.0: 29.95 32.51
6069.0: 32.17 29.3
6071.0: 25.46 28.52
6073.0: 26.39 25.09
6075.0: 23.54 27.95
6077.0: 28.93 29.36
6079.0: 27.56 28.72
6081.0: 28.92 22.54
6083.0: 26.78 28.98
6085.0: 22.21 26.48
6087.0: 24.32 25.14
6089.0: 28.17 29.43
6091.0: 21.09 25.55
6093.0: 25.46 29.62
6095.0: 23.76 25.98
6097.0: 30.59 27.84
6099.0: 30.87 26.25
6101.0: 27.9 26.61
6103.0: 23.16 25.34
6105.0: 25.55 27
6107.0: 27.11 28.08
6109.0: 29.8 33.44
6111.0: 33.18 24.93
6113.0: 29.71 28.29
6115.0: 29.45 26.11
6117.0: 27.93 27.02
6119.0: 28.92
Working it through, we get 0.06 mag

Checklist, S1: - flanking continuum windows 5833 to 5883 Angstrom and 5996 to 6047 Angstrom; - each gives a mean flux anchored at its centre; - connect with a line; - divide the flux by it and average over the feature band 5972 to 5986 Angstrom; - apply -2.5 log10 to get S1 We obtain 0.05 mag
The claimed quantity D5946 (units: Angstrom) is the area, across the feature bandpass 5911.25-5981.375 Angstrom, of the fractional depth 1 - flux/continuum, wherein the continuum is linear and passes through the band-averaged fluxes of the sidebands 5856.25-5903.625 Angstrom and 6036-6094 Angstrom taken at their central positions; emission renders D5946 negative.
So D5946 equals -3.0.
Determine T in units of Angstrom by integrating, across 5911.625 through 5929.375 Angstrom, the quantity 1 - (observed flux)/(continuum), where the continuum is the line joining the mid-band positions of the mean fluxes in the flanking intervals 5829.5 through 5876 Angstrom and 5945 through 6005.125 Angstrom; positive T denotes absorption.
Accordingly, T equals -1.4 Angstrom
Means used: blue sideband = 29.4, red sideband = 27.1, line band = 30.3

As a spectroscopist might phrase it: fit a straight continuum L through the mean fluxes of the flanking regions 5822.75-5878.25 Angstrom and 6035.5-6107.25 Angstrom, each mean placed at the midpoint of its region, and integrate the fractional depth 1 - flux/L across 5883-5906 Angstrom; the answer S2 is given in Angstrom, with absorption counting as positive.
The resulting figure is 2.1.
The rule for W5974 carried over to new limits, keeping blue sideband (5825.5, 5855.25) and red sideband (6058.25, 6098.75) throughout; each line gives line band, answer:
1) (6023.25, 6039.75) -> 0.04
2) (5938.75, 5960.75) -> 0.03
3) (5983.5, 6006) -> 0.11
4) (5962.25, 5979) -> 0.02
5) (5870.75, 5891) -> 0.07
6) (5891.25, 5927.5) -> 0.03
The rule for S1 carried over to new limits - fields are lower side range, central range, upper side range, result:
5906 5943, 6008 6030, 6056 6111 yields 0.055 mag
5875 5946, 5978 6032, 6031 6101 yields 0.066 mag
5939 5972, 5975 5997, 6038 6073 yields 0.109 mag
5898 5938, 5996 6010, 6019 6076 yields 0.090 mag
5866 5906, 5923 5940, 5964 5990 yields -0.103 mag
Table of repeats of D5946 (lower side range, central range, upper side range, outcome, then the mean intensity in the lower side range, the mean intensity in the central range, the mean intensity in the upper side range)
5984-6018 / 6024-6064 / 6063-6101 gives -1.2 Angstrom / 26.5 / 27.8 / 27.4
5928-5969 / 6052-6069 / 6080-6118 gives -0.8 Angstrom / 29.1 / 29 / 27.1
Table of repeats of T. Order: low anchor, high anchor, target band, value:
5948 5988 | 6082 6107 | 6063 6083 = -1.1 Angstrom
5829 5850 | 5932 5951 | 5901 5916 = 0.3 Angstrom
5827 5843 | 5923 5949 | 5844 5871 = 1.0 Angstrom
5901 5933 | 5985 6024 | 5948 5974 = -0.2 Angstrom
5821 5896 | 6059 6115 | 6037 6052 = -0.2 Angstrom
